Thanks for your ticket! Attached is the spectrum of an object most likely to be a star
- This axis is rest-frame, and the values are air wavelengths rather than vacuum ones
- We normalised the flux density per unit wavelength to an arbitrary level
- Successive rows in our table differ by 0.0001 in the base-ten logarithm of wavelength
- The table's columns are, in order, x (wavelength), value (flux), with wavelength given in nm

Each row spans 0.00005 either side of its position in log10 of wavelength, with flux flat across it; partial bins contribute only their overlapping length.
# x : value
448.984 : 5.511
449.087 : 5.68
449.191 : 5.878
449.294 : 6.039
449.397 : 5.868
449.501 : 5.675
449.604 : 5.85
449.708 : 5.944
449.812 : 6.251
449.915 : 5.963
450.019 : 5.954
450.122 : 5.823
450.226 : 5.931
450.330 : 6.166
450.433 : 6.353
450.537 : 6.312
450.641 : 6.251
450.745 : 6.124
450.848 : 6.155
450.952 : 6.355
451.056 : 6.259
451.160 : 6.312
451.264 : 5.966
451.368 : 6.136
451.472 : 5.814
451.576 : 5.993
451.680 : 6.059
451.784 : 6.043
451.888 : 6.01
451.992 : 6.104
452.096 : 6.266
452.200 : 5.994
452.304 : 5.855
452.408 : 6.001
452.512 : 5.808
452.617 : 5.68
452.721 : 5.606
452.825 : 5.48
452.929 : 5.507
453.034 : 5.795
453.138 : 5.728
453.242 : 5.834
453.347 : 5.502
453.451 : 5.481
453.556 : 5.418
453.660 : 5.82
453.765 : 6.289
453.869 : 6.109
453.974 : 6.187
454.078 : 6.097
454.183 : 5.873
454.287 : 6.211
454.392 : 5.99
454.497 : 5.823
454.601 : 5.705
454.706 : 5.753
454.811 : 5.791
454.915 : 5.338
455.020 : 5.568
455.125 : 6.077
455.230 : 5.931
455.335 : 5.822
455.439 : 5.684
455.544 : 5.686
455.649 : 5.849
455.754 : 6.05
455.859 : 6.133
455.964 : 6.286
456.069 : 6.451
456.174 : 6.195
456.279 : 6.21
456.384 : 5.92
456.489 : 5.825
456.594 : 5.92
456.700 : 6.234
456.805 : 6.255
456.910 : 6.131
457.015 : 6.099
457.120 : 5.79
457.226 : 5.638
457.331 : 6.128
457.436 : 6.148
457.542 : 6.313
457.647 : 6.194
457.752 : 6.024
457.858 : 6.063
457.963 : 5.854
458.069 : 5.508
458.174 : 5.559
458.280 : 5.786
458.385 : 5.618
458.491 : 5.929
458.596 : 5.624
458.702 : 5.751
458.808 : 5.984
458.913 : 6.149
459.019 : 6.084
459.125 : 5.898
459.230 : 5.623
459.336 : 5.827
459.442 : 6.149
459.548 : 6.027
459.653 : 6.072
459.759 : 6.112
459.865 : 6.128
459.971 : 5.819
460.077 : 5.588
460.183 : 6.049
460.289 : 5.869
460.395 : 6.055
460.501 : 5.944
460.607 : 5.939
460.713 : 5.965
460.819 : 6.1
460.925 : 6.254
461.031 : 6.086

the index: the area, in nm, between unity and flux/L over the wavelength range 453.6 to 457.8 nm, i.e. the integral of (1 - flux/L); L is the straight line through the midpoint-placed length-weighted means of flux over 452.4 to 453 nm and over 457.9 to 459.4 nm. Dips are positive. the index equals -0.188 nm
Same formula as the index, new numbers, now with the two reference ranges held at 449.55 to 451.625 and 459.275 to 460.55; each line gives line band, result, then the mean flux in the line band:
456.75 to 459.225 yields 0.03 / 5.93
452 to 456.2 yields 0.12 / 5.87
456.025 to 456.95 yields -0.02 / 6.12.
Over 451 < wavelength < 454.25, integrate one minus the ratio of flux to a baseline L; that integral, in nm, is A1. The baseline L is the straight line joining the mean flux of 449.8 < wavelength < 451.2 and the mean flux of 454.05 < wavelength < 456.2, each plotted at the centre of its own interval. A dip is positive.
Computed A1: 0.075 nm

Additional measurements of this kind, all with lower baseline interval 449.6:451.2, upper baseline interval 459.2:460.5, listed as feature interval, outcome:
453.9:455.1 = 0.04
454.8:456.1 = 0.03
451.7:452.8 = 0.03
